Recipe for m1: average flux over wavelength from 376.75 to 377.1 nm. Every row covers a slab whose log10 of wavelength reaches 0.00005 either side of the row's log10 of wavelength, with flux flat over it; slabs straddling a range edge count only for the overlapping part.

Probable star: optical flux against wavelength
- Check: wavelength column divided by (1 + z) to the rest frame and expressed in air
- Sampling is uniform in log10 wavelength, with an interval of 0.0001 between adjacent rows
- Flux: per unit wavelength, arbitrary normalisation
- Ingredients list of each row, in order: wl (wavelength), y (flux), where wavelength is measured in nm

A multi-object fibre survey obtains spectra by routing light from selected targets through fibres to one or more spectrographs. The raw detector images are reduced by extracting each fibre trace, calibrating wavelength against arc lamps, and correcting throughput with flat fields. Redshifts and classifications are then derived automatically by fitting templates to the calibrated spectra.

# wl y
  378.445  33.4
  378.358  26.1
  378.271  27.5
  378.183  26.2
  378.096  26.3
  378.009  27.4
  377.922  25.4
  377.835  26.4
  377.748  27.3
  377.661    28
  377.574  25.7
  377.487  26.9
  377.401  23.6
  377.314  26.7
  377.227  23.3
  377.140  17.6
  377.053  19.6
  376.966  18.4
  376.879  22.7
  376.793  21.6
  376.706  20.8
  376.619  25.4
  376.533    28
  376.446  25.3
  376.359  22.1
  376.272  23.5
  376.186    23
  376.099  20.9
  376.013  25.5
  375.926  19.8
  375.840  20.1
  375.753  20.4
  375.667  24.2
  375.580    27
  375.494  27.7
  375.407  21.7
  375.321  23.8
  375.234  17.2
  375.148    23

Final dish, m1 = 20.6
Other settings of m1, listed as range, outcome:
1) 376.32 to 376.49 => 23.7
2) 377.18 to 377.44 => 24.4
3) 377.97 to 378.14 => 26.9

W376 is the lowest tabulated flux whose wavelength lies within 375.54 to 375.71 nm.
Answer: 24.2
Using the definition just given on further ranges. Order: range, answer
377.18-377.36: 23.3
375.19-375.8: 17.2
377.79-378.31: 25.4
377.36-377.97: 23.6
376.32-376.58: 22.1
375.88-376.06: 19.8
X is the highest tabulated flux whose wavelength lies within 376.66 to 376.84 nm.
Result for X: 21.6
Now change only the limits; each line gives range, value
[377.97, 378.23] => 27.4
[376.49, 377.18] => 28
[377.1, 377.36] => 26.7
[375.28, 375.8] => 27.7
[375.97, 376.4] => 25.5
